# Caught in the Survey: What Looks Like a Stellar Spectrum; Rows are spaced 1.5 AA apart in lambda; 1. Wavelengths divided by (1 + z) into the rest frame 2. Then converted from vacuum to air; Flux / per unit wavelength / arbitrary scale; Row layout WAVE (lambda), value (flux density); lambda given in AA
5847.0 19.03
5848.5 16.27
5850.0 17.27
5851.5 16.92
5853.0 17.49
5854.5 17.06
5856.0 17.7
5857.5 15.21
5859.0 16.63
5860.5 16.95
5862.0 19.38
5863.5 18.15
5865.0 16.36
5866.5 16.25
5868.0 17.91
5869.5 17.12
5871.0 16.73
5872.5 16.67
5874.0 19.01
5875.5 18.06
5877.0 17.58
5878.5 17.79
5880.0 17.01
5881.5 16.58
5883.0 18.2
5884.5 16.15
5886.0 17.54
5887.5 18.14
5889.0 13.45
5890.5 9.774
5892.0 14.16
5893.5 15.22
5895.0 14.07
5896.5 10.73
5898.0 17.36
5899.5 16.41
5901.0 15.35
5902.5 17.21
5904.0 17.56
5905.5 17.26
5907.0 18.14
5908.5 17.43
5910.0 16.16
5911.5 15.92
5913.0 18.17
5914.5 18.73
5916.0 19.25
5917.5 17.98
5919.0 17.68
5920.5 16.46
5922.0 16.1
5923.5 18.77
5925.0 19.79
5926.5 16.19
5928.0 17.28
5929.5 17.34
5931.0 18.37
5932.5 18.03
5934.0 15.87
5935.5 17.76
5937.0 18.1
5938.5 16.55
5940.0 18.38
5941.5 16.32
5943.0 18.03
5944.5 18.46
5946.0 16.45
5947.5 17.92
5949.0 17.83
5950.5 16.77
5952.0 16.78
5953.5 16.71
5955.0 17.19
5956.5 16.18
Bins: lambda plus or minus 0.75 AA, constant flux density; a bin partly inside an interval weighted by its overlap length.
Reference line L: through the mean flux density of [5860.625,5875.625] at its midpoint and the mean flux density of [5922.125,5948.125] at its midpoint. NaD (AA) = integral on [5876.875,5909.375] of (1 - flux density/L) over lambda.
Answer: 2.8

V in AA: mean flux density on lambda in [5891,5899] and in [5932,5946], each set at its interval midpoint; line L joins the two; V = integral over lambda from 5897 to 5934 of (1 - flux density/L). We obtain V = -4.0 AA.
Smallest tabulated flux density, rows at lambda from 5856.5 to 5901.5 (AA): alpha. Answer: 9.774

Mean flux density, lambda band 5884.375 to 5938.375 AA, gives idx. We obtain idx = 16.7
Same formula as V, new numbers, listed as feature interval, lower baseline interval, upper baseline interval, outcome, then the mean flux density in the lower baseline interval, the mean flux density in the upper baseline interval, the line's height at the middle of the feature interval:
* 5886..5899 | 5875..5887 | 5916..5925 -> 2.3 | 17.4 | 17.8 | 17.5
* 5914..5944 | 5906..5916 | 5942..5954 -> -0.3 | 17.6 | 17.4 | 17.5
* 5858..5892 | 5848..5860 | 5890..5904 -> -2.1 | 16.8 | 14.7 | 15.8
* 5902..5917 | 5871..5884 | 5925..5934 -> -0.1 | 17.5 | 17.5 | 17.5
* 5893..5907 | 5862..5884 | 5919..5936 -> 1.3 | 17.4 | 17.5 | 17.4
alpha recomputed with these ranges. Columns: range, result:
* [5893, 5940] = 10.73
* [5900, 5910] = 15.35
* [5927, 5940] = 15.87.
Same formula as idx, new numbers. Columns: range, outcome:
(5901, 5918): 17.5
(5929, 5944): 17.5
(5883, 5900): 14.9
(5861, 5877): 17.6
